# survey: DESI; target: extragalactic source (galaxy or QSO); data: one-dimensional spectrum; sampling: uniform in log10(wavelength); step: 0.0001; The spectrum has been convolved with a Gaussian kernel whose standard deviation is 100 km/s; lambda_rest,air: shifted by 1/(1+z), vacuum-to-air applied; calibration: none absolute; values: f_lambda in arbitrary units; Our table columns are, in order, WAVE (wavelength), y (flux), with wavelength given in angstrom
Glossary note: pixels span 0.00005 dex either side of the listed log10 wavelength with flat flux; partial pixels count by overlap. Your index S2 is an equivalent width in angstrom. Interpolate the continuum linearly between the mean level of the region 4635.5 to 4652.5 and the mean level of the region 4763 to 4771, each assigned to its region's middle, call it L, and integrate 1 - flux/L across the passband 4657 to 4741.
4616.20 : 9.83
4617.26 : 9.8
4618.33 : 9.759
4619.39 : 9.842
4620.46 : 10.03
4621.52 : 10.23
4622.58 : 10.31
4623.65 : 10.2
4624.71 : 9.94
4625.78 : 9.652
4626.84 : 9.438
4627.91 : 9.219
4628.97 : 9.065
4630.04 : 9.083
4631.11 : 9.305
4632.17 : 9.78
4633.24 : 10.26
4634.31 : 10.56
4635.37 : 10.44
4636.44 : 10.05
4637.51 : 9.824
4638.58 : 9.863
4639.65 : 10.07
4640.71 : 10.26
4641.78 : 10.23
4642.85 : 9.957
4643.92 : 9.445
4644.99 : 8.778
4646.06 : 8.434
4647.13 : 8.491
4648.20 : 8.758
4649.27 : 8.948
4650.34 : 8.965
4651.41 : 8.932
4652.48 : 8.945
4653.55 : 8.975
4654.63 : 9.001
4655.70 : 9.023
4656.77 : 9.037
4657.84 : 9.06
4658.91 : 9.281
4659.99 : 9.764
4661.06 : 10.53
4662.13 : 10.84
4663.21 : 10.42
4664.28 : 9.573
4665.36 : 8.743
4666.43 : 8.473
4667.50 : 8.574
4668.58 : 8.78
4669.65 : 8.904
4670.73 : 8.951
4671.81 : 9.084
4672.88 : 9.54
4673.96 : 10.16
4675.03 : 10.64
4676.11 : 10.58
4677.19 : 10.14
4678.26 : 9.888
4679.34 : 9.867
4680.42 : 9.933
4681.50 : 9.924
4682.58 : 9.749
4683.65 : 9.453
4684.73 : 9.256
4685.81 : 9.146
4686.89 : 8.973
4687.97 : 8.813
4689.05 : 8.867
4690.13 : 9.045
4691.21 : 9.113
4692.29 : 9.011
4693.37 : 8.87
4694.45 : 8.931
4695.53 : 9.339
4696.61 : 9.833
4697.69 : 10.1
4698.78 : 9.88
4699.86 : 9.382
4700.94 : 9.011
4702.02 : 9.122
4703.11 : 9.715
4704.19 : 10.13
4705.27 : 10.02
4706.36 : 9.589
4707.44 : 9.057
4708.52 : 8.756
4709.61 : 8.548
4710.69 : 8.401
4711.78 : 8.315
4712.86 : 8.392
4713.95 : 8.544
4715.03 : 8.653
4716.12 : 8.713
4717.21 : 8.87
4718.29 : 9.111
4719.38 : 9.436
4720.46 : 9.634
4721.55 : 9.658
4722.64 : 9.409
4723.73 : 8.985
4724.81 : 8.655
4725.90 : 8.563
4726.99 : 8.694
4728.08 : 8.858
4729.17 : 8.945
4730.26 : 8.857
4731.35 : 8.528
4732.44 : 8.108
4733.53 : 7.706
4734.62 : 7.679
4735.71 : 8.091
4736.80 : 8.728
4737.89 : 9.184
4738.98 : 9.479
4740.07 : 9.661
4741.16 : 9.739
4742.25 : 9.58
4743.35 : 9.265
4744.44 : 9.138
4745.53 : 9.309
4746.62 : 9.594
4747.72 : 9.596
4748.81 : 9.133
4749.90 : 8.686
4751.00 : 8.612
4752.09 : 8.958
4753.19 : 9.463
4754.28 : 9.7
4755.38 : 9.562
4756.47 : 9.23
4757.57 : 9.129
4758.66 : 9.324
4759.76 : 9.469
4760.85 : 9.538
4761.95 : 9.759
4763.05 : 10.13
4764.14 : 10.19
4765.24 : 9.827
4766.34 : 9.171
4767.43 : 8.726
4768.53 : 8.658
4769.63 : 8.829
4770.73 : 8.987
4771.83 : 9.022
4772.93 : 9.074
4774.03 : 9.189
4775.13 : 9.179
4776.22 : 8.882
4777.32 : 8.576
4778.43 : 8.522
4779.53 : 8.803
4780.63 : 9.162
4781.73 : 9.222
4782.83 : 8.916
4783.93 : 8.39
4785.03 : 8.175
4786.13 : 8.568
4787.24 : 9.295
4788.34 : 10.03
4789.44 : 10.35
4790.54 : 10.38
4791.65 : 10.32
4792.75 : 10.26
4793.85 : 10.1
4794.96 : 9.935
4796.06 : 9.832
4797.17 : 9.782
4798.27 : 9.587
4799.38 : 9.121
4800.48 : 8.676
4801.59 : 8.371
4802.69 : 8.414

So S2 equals 1.3 angstrom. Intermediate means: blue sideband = 9.41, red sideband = 9.28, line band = 9.21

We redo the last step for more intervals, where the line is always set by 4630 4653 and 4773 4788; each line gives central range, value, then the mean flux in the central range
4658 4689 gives -0.6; 9.55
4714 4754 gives 0.5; 8.98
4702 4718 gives 0.4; 8.98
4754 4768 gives -0.9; 9.52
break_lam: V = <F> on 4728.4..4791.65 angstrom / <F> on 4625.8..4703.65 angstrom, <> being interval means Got 0.97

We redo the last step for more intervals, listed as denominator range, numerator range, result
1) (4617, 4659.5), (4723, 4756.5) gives 0.94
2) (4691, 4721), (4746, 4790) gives 1.00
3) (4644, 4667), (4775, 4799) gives 1.02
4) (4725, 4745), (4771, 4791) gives 1.03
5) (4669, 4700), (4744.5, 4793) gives 0.98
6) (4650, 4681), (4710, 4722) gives 0.94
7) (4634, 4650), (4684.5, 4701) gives 0.96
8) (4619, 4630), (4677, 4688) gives 0.98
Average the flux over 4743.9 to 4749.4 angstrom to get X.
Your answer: 9.36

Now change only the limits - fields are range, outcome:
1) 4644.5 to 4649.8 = 8.68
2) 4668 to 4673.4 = 9.04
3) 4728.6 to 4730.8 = 8.89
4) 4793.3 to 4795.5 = 10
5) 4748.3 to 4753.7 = 8.96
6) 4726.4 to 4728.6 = 8.76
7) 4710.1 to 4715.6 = 8.46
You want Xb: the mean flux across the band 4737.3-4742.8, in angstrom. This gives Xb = 9.53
